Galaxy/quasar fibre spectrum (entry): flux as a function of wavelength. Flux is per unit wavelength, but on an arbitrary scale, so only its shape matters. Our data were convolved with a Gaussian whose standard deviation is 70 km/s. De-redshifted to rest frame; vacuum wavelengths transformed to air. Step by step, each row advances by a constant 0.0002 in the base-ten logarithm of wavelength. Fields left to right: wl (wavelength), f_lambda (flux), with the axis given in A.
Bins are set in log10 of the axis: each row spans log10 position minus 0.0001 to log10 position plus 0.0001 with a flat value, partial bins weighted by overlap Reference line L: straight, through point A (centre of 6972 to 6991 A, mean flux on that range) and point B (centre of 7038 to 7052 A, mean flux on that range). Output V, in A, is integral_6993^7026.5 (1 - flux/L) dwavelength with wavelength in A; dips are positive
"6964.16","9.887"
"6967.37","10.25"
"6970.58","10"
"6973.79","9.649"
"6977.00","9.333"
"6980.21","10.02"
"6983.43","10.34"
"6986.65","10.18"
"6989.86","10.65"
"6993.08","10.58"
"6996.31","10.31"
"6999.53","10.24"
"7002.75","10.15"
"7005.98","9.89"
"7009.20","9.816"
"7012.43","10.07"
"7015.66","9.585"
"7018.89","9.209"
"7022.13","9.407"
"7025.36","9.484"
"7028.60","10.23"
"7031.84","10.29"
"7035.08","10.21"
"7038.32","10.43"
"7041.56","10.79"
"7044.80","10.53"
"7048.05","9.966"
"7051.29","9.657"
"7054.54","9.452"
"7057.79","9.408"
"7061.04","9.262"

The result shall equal 0.9 A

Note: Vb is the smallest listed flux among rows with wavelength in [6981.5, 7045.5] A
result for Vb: 9.209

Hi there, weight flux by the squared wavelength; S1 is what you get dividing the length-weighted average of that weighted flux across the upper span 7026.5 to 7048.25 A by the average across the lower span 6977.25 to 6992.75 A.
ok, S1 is 1.0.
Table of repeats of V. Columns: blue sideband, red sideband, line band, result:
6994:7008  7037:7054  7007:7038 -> 1.07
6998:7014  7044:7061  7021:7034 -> 0.00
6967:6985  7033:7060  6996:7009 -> -0.18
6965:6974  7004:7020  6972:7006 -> -0.86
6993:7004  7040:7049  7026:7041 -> 0.21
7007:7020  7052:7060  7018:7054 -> -1.71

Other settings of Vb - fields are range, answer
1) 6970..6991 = 9.333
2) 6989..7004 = 10.15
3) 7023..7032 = 9.484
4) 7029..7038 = 10.21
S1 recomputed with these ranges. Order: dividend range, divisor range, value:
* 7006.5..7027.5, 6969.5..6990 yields 0.97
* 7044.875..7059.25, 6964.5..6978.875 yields 1.01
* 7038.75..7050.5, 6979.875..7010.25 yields 1.03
